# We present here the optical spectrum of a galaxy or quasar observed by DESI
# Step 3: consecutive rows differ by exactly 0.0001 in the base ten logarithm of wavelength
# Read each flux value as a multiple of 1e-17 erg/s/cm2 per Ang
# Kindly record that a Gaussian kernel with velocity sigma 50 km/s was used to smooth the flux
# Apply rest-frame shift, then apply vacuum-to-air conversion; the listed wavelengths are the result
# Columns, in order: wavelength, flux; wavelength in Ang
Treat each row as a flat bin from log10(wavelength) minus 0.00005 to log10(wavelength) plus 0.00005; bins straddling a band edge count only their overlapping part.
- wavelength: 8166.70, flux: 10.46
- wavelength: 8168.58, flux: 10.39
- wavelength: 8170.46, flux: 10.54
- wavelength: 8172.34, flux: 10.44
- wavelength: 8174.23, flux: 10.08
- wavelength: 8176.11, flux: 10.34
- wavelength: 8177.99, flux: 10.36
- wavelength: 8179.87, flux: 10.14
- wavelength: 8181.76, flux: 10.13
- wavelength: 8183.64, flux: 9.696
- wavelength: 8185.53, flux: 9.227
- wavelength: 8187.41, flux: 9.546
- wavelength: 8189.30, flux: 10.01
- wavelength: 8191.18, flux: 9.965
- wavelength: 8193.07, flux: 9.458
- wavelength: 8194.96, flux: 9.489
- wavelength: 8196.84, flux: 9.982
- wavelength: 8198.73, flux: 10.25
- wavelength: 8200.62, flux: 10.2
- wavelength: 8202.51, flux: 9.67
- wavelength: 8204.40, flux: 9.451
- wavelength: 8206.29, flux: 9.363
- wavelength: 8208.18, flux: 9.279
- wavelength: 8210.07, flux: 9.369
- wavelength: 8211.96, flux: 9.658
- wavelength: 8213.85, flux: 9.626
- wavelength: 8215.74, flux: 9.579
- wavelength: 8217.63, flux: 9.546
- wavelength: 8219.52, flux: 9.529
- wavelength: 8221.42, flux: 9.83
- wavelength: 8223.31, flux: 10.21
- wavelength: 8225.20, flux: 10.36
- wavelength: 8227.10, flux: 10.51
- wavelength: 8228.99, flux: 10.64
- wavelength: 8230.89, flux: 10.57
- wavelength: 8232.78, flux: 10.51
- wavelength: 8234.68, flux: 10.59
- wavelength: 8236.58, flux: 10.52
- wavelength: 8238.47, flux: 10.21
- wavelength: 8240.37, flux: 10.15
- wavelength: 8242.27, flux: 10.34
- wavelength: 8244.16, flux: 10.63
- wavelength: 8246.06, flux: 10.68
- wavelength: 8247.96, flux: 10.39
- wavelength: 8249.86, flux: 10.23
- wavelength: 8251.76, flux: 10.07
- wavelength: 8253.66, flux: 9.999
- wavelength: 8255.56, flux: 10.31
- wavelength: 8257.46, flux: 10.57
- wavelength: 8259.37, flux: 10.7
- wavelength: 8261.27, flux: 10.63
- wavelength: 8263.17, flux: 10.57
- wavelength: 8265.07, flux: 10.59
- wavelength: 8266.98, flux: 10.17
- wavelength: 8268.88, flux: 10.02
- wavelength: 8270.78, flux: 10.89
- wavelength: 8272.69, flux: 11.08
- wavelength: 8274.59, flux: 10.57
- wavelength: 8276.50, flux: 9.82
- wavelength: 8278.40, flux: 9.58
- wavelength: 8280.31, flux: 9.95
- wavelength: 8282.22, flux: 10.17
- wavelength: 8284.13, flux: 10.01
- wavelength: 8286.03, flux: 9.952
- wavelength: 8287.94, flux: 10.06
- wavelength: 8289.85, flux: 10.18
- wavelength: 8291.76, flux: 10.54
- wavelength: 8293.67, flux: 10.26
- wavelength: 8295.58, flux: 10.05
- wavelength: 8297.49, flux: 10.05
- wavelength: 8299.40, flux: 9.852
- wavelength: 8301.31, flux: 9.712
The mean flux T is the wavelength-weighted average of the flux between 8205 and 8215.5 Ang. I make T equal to 9.47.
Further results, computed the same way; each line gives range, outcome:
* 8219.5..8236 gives 10.3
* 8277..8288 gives 9.94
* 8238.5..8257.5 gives 10.3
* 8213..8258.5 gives 10.2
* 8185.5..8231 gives 9.81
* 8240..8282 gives 10.4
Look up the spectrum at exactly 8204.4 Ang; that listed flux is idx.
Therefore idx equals 9.451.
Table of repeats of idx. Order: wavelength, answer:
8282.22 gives 10.17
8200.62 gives 10.2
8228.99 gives 10.64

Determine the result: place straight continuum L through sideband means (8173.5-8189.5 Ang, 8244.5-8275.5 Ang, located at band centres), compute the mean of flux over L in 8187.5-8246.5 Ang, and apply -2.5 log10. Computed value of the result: 0.02 mag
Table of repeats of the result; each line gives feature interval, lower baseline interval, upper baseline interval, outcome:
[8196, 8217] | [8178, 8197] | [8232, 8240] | 0.04 mag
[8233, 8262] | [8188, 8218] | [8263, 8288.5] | -0.04 mag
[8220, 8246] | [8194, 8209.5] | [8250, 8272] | -0.03 mag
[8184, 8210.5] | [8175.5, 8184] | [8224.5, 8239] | 0.07 mag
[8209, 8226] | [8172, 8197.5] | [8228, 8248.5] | 0.06 mag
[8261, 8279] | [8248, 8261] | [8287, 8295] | -0.01 mag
